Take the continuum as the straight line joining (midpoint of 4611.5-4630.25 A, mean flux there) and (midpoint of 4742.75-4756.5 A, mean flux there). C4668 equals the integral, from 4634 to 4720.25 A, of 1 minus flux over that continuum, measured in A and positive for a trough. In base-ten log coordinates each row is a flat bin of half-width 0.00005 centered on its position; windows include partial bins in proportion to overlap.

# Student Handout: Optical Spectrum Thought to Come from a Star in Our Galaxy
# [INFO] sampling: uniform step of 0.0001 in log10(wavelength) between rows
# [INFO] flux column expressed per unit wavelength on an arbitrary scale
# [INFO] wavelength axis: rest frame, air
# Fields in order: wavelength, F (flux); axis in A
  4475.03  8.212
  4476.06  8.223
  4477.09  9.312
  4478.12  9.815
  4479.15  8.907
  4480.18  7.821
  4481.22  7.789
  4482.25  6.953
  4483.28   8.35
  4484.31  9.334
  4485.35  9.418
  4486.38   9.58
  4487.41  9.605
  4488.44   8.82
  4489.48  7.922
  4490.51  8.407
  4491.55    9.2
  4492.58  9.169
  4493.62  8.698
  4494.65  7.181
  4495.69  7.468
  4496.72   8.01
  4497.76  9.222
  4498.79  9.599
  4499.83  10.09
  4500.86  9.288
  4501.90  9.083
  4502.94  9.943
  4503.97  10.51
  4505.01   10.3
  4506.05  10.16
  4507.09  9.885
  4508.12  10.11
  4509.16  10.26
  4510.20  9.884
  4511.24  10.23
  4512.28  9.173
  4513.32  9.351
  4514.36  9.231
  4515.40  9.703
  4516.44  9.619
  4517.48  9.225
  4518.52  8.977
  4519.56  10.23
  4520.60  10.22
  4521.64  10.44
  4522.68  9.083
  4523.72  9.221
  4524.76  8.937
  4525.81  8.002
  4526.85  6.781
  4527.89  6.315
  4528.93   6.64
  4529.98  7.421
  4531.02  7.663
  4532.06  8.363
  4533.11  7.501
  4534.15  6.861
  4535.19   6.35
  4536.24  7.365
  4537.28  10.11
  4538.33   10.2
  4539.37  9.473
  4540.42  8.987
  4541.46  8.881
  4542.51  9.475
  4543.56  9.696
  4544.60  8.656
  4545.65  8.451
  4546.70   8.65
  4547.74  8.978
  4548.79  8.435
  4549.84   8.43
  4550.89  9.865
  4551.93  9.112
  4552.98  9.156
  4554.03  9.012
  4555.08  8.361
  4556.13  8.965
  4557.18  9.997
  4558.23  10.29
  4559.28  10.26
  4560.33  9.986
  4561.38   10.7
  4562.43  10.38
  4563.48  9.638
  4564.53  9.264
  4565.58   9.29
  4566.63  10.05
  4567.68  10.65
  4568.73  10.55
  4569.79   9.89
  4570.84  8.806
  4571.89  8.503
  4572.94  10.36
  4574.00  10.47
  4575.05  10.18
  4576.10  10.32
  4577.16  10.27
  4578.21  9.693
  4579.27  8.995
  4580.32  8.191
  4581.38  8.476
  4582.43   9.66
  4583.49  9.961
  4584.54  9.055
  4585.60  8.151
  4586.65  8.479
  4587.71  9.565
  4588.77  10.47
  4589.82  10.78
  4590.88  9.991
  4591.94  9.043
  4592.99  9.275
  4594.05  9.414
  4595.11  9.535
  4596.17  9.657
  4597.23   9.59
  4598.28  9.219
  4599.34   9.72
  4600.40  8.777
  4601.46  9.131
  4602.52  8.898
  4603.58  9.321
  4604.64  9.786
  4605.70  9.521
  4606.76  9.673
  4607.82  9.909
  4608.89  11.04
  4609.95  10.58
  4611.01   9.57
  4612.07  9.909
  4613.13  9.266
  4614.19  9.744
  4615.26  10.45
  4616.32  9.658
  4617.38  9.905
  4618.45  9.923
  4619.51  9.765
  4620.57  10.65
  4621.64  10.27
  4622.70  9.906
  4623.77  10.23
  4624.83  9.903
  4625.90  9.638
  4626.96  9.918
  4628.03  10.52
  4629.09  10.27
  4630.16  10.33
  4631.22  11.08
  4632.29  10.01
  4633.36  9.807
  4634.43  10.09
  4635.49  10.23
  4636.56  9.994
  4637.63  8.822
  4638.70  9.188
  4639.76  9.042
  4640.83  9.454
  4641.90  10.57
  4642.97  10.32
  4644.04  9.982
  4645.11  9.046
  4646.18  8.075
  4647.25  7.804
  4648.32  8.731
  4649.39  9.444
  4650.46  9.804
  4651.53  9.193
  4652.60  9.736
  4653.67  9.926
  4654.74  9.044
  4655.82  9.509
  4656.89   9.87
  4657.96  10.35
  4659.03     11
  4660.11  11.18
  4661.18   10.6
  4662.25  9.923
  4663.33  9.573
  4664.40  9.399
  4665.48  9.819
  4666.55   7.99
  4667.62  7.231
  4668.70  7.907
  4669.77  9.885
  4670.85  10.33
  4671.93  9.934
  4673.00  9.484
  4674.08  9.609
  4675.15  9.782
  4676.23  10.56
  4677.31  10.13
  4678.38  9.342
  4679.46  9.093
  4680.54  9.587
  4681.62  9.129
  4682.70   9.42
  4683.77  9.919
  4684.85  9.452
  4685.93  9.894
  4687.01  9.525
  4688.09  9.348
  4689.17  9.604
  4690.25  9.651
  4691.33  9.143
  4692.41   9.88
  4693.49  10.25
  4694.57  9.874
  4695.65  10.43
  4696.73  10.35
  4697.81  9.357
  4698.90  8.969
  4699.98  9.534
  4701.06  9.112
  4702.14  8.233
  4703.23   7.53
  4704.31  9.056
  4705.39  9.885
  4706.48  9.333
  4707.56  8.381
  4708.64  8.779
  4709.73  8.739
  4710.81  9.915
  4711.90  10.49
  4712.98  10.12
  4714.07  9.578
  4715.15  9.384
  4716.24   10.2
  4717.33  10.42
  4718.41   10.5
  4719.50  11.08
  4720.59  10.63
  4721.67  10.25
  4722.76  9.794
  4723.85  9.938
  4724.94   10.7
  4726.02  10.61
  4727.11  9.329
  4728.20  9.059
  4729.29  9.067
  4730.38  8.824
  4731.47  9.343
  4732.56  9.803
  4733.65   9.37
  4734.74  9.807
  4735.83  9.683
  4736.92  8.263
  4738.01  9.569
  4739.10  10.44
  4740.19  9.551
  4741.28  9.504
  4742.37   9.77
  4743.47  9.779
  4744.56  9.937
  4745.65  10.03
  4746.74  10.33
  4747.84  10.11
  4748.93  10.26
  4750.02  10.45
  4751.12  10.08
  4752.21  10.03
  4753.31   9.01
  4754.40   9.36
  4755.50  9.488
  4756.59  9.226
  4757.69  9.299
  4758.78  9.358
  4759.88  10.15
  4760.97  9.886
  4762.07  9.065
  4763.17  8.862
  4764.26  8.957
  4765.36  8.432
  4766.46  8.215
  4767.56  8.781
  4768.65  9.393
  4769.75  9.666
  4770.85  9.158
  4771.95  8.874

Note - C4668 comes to 3.3 A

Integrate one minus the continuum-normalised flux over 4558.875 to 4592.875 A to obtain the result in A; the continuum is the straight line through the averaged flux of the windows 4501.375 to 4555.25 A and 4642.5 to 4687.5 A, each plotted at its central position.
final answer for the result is -1.9 A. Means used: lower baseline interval 8.98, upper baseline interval 9.54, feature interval 9.68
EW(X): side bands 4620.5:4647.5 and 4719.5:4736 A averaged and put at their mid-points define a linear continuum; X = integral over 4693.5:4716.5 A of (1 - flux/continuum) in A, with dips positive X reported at 0.9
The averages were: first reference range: 9.82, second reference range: 9.79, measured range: 9.4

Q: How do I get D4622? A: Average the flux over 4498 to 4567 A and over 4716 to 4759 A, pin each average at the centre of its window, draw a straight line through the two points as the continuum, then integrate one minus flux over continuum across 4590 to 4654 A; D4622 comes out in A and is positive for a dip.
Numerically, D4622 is -1.8 A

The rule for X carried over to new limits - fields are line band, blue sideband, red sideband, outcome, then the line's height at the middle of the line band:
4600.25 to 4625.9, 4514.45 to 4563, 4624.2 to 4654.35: -1.0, 9.48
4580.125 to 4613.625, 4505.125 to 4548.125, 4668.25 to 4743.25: -1.1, 9.19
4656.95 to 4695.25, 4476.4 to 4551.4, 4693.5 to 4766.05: -0.9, 9.44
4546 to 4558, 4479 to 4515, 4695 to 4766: 0.3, 9.23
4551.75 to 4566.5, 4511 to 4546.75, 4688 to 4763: -1.3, 8.86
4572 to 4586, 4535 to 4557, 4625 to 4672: -0.5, 9.17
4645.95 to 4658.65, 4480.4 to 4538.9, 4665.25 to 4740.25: 0.1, 9.38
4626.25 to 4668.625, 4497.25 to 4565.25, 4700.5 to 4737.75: -1.1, 9.41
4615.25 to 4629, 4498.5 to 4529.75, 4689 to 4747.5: -0.8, 9.5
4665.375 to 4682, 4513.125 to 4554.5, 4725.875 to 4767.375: -0.2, 9.24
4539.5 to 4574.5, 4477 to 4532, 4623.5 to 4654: -0.8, 9.26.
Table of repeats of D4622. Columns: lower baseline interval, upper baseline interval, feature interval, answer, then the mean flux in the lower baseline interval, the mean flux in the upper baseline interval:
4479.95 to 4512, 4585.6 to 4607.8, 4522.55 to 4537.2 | 2.5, 9.12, 9.47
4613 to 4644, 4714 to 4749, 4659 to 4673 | 0.5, 9.97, 9.84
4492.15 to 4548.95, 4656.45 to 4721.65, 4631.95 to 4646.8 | -0.3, 8.94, 9.63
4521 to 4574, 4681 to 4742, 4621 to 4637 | -1.5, 8.99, 9.61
